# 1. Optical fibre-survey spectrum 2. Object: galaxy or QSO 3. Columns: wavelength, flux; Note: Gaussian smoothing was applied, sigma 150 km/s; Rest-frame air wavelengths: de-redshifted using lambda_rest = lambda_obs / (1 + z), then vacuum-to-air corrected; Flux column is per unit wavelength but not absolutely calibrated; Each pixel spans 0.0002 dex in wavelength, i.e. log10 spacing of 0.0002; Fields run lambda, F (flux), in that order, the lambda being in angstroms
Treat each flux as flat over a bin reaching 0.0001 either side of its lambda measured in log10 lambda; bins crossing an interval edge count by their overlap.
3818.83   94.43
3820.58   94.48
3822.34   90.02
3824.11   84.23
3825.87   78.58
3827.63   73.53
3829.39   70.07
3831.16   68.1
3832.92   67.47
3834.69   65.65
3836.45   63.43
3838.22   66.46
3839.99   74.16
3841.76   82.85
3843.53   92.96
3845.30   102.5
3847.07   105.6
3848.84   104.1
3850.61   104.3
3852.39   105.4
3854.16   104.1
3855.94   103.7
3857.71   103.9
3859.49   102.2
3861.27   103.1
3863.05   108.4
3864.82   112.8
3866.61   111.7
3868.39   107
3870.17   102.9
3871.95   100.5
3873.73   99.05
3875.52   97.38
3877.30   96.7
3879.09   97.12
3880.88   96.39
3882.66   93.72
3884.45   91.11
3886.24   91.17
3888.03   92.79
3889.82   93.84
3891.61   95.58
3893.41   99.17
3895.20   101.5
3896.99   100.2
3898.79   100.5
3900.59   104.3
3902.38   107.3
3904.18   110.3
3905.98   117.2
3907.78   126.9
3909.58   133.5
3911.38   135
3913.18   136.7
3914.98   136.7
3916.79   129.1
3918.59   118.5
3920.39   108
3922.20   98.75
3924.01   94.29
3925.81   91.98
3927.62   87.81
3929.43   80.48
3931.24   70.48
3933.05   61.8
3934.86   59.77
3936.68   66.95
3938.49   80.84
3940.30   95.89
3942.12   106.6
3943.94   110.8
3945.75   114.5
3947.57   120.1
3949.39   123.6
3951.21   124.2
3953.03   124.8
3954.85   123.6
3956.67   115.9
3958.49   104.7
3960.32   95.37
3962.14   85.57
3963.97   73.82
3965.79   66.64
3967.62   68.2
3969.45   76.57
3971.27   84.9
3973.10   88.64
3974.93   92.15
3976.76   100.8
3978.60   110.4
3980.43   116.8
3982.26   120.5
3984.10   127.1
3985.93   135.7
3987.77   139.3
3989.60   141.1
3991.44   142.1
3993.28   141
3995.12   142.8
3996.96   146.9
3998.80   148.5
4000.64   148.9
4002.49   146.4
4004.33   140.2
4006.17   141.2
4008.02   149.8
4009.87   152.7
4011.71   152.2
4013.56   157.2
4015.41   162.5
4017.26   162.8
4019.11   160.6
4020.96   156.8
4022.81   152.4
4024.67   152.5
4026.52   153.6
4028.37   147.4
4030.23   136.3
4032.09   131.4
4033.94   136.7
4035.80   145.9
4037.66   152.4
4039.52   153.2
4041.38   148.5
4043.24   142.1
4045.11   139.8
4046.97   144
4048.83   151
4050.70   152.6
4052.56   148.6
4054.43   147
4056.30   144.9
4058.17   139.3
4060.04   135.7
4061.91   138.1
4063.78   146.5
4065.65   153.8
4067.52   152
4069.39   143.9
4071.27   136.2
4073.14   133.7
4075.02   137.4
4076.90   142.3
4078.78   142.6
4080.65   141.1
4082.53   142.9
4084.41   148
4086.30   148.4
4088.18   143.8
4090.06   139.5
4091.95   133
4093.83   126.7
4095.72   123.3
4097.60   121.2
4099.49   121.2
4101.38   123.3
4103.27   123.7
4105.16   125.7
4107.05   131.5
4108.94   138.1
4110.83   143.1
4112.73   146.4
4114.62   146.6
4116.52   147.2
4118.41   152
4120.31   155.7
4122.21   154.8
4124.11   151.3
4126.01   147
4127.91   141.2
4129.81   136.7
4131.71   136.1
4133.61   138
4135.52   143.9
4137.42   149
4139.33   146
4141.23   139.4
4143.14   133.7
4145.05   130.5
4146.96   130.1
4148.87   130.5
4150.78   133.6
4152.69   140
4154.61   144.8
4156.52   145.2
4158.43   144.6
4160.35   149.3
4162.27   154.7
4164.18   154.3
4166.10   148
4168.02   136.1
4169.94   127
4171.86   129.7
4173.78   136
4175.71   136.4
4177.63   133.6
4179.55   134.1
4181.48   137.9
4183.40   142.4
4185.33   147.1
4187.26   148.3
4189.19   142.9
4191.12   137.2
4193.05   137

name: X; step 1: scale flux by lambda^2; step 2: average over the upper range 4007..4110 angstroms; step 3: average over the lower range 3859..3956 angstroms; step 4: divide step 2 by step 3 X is 1.49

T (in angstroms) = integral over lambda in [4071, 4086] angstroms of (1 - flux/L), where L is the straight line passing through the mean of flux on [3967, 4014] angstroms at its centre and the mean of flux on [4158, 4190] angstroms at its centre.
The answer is -0.78 angstroms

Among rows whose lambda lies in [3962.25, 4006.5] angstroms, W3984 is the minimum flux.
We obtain 66.64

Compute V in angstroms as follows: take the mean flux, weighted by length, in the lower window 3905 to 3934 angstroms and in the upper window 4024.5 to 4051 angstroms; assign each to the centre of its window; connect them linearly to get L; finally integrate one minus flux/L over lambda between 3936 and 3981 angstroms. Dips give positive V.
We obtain 7.9 angstroms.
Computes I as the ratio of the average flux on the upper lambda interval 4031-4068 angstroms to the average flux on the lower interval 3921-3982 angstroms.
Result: 1.5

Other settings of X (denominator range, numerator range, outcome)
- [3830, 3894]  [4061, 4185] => 1.68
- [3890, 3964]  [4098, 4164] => 1.49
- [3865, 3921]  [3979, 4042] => 1.43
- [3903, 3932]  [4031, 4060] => 1.39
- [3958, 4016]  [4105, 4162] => 1.25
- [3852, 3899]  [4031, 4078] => 1.57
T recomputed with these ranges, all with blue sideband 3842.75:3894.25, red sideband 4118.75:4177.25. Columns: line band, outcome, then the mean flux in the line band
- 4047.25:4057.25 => -1.6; 148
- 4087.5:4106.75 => 0.9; 128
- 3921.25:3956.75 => 4.4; 97.3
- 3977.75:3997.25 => -2.4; 133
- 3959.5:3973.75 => 4.4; 79.7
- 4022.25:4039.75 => -3.0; 146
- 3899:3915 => -2.3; 121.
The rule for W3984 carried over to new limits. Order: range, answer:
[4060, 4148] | 121.2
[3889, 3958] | 59.77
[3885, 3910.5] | 91.17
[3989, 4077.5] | 131.4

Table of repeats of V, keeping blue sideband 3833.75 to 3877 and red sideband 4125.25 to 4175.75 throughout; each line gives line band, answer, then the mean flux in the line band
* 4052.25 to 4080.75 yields -3.31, 143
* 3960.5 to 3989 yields 3.74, 99.6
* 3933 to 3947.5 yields 2.50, 90.5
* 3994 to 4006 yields -2.77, 145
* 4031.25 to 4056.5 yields -4.29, 146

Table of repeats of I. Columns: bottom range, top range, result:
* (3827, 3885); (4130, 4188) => 1.50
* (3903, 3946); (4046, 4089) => 1.40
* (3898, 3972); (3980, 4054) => 1.43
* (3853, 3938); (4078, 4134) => 1.37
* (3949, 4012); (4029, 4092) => 1.20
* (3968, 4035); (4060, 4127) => 1.03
